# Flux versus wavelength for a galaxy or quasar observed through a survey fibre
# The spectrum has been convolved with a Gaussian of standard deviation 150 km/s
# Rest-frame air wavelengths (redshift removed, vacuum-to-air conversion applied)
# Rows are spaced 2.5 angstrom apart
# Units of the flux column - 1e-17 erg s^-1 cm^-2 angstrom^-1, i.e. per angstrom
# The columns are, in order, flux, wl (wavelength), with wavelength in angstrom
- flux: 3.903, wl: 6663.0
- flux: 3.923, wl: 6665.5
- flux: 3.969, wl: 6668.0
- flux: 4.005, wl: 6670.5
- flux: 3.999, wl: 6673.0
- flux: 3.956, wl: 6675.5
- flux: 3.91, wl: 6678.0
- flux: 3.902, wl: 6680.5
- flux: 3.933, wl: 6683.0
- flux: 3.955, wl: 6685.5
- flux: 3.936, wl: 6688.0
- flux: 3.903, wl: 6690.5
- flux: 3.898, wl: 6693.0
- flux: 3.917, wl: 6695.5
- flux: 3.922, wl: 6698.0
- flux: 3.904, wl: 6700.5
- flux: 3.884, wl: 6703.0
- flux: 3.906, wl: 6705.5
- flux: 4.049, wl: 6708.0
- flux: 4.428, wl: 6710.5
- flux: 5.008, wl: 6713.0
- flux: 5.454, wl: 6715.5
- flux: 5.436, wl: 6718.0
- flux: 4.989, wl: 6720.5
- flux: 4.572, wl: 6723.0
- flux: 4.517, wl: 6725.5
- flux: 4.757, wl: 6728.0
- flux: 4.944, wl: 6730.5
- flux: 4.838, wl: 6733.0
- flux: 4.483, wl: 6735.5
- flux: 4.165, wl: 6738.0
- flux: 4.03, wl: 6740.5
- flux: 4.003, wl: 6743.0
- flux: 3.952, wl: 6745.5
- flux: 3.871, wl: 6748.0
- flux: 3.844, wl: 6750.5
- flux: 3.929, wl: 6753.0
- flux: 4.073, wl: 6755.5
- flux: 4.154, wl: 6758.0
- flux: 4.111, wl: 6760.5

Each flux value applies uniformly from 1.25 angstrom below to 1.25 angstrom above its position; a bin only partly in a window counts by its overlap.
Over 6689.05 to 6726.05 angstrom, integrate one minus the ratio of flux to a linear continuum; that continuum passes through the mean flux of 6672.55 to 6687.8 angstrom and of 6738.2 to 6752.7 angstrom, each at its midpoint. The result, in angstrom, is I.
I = -4.1 angstrom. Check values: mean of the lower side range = 3.94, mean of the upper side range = 3.96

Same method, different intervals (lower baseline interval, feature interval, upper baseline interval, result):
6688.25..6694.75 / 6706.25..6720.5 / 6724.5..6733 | -1.4 angstrom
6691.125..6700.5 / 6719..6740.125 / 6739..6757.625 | -3.7 angstrom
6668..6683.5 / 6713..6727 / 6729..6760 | -3.0 angstrom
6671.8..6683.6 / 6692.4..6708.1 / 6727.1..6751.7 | 0.6 angstrom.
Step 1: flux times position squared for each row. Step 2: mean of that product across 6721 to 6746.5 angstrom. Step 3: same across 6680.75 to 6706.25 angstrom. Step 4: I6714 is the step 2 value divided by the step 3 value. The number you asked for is 1.15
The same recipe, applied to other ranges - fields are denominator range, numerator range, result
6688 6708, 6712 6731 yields 1.28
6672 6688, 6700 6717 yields 1.13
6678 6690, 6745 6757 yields 1.02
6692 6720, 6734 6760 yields 0.94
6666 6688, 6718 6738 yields 1.22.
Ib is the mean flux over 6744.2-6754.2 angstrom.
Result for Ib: 3.9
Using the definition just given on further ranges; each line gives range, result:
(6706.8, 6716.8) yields 4.74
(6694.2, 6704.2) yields 3.91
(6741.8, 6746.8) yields 3.98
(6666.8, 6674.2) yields 3.99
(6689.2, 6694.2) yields 3.9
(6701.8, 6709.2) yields 3.95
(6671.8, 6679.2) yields 3.96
